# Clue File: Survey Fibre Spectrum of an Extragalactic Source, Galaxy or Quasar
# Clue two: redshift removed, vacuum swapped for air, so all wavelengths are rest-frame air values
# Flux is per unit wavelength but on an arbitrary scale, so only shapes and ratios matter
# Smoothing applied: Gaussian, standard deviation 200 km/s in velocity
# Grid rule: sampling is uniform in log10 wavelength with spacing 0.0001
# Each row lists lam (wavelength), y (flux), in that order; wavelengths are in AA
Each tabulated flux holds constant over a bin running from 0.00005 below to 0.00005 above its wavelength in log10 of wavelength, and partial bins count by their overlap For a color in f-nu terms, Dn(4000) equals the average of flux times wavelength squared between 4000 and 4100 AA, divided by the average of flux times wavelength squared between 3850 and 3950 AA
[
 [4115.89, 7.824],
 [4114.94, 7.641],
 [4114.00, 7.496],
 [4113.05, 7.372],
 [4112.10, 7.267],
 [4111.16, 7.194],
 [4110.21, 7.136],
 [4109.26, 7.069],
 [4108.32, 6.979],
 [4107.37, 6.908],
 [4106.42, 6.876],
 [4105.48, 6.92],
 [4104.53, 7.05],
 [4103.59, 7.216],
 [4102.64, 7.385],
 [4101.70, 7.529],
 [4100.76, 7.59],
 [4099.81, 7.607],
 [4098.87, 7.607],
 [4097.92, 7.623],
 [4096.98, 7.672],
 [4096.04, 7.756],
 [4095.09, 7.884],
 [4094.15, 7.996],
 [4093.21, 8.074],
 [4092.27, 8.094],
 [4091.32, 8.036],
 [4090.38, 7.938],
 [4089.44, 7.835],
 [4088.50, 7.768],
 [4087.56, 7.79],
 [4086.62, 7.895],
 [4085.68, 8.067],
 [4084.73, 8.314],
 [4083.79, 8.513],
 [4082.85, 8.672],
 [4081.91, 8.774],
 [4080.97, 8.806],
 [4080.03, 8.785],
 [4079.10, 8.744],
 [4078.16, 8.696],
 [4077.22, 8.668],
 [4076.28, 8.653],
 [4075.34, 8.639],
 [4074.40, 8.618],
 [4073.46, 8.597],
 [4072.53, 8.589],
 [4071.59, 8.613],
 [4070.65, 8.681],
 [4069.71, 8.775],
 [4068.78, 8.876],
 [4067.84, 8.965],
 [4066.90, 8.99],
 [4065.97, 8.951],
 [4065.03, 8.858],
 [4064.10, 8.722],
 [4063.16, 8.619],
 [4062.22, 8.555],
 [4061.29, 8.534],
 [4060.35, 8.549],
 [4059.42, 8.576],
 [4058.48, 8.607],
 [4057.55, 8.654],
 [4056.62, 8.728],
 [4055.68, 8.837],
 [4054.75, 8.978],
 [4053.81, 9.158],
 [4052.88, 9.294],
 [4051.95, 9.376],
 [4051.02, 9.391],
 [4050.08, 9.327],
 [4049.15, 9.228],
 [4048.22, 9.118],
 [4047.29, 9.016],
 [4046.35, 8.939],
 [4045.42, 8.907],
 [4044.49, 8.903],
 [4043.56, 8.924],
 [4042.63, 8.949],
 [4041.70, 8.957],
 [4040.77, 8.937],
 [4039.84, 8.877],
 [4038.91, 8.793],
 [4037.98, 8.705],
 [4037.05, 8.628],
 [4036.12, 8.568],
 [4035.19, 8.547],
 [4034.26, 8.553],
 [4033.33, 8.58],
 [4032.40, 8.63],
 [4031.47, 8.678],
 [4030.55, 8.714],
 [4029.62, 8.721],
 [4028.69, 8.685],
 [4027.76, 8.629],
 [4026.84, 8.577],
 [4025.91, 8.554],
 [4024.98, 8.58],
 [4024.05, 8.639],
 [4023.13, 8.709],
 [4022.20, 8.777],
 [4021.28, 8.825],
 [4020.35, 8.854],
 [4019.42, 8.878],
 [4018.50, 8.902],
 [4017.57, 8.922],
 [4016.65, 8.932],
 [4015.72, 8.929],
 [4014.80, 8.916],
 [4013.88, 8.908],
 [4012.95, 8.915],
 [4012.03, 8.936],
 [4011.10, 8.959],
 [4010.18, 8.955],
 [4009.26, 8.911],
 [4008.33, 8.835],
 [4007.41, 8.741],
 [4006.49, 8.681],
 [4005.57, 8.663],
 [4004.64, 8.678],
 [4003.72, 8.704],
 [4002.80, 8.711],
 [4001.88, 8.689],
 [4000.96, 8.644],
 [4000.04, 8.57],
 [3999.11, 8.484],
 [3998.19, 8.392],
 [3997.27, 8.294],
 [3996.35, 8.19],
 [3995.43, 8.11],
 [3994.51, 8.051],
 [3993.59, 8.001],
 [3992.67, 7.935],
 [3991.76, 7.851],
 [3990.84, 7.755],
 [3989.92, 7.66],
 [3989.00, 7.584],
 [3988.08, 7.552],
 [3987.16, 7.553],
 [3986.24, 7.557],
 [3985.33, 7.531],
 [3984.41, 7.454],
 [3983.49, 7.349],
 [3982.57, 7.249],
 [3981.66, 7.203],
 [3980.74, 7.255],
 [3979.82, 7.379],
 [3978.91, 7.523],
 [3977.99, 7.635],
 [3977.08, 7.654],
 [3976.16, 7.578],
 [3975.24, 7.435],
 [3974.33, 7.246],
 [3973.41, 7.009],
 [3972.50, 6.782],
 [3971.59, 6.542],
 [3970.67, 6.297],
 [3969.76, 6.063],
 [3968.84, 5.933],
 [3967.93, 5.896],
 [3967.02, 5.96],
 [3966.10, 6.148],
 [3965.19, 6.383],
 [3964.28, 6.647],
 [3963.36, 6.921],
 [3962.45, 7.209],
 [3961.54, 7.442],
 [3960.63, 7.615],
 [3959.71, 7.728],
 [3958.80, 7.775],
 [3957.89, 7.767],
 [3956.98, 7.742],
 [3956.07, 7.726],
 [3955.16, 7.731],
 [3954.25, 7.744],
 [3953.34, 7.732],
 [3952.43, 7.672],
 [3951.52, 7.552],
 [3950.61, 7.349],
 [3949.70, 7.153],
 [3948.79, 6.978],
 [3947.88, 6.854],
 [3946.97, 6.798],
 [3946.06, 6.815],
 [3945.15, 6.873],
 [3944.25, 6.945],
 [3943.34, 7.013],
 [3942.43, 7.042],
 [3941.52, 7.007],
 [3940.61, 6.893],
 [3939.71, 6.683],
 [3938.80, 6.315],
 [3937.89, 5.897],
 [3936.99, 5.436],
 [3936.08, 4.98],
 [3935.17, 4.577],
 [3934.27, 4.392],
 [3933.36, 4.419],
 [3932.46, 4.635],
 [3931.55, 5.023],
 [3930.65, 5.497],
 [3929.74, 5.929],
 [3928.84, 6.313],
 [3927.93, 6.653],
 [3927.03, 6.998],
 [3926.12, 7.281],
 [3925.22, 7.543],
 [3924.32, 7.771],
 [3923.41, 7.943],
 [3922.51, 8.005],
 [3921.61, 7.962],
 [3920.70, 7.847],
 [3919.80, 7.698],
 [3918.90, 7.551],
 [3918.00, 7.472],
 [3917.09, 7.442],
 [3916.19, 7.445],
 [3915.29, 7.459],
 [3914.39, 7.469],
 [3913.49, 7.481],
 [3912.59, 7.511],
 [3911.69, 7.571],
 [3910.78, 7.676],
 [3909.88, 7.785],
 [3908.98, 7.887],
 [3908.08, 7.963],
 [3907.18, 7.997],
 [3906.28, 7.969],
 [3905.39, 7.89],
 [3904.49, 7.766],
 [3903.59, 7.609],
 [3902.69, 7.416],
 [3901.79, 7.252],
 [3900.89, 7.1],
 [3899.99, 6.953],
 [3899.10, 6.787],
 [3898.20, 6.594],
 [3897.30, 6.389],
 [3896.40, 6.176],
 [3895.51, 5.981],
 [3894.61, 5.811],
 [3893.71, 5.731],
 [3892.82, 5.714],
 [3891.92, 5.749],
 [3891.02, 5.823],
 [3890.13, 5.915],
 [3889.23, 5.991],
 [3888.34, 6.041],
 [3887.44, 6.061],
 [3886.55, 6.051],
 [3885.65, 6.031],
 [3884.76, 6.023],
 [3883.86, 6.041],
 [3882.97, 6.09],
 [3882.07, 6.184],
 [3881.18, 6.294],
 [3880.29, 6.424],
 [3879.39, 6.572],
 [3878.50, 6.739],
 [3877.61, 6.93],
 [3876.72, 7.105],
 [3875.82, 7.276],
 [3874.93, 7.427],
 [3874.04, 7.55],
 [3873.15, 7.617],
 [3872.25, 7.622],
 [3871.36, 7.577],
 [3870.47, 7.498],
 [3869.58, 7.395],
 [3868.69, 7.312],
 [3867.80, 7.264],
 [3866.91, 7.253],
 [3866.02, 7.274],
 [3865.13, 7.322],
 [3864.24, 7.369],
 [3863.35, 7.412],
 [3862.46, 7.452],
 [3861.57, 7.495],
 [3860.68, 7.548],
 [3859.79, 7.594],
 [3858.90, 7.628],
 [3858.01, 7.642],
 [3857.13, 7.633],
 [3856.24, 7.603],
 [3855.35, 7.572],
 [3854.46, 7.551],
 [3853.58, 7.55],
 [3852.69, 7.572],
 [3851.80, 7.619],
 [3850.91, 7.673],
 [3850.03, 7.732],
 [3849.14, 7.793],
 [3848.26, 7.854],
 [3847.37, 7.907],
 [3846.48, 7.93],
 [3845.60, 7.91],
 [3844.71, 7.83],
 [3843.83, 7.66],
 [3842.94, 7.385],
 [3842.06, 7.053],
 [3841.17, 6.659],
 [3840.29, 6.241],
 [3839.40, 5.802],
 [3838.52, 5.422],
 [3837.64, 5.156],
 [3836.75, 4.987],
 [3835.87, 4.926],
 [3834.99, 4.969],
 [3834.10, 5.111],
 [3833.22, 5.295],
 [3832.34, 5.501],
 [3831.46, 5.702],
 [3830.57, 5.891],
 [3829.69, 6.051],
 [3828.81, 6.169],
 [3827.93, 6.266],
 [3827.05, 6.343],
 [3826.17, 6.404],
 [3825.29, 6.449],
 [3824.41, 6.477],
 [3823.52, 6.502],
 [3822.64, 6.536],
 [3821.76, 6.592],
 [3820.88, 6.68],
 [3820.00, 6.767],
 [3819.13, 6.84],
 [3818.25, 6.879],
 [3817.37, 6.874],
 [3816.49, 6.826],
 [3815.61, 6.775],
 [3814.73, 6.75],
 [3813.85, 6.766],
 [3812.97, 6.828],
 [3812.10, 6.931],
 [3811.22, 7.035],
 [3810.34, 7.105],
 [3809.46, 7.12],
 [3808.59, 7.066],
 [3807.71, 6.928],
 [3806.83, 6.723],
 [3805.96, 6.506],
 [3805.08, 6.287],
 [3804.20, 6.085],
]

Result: 1.3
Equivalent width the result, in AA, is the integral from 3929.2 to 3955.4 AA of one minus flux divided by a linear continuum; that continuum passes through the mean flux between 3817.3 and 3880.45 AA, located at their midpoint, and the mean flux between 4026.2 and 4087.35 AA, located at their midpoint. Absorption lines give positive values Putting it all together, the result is 4.6 AA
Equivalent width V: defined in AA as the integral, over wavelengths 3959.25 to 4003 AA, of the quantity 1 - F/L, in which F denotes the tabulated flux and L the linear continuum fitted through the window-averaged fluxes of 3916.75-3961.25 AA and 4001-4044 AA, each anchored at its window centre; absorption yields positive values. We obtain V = 2.3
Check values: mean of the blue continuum 6.87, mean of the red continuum 8.77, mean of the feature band 7.42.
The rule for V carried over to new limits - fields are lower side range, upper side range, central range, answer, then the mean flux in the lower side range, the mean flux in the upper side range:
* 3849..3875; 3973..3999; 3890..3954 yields 6.2 AA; 7.52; 7.66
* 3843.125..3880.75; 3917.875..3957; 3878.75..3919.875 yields 1.6 AA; 7.47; 6.77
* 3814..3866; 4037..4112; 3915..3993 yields 6.0 AA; 6.82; 8.37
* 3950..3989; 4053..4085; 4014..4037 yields -1.9 AA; 7.21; 8.72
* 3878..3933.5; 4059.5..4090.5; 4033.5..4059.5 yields -2.0 AA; 6.81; 8.55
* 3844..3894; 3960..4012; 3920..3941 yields 3.0 AA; 7.07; 7.66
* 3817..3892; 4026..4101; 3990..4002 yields -0.3 AA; 6.78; 8.58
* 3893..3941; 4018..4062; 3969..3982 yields 1.2 AA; 6.84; 8.82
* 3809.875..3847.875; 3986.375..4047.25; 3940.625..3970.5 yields 3.2 AA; 6.47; 8.59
